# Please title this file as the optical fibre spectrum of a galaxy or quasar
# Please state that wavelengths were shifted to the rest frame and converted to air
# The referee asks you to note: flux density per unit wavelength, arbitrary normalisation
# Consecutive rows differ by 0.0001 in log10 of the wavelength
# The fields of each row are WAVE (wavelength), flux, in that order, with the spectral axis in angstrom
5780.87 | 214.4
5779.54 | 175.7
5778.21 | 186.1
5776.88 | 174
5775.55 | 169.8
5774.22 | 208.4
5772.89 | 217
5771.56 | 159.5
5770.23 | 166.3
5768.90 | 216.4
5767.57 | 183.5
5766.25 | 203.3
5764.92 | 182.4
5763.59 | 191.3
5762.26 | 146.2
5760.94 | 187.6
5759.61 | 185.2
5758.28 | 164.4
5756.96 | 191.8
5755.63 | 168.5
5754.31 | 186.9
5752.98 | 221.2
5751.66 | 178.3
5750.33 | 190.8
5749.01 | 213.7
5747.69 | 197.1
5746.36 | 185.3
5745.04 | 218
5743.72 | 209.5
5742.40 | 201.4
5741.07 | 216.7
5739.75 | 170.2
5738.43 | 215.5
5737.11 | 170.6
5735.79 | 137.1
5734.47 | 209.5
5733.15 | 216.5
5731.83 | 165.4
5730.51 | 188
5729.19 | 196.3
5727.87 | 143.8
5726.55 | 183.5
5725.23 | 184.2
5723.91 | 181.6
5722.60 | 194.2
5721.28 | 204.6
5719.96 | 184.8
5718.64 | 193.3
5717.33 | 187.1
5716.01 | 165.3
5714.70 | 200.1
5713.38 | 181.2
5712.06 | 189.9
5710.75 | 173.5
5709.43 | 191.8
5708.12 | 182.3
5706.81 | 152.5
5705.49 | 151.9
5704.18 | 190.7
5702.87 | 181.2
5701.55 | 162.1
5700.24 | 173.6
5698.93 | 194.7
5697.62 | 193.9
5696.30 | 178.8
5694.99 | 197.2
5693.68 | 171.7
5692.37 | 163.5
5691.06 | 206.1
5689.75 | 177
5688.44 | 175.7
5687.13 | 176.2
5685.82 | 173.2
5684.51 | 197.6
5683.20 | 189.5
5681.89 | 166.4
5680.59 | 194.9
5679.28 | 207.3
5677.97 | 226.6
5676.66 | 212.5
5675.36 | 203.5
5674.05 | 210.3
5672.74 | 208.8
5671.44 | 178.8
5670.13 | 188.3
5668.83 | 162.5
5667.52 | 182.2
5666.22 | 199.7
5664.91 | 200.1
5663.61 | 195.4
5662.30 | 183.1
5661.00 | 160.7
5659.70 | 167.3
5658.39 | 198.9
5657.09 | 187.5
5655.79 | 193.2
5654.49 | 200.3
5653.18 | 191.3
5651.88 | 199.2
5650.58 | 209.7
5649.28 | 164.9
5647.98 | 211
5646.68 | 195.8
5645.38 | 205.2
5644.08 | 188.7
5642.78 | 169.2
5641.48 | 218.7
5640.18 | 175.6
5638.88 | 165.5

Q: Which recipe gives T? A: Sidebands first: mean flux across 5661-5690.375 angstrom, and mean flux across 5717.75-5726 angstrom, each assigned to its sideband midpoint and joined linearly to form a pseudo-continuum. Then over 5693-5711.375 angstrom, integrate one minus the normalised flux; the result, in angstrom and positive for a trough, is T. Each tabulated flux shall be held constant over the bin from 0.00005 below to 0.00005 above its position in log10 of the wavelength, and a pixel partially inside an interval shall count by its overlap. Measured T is 1.2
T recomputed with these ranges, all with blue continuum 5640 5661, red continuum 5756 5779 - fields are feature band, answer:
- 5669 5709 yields 0.7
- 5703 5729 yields 0.9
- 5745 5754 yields -0.7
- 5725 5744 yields -0.1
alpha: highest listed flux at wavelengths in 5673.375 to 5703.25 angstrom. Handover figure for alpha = 226.6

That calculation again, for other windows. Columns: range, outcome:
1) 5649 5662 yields 209.7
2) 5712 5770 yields 221.2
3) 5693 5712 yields 197.2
